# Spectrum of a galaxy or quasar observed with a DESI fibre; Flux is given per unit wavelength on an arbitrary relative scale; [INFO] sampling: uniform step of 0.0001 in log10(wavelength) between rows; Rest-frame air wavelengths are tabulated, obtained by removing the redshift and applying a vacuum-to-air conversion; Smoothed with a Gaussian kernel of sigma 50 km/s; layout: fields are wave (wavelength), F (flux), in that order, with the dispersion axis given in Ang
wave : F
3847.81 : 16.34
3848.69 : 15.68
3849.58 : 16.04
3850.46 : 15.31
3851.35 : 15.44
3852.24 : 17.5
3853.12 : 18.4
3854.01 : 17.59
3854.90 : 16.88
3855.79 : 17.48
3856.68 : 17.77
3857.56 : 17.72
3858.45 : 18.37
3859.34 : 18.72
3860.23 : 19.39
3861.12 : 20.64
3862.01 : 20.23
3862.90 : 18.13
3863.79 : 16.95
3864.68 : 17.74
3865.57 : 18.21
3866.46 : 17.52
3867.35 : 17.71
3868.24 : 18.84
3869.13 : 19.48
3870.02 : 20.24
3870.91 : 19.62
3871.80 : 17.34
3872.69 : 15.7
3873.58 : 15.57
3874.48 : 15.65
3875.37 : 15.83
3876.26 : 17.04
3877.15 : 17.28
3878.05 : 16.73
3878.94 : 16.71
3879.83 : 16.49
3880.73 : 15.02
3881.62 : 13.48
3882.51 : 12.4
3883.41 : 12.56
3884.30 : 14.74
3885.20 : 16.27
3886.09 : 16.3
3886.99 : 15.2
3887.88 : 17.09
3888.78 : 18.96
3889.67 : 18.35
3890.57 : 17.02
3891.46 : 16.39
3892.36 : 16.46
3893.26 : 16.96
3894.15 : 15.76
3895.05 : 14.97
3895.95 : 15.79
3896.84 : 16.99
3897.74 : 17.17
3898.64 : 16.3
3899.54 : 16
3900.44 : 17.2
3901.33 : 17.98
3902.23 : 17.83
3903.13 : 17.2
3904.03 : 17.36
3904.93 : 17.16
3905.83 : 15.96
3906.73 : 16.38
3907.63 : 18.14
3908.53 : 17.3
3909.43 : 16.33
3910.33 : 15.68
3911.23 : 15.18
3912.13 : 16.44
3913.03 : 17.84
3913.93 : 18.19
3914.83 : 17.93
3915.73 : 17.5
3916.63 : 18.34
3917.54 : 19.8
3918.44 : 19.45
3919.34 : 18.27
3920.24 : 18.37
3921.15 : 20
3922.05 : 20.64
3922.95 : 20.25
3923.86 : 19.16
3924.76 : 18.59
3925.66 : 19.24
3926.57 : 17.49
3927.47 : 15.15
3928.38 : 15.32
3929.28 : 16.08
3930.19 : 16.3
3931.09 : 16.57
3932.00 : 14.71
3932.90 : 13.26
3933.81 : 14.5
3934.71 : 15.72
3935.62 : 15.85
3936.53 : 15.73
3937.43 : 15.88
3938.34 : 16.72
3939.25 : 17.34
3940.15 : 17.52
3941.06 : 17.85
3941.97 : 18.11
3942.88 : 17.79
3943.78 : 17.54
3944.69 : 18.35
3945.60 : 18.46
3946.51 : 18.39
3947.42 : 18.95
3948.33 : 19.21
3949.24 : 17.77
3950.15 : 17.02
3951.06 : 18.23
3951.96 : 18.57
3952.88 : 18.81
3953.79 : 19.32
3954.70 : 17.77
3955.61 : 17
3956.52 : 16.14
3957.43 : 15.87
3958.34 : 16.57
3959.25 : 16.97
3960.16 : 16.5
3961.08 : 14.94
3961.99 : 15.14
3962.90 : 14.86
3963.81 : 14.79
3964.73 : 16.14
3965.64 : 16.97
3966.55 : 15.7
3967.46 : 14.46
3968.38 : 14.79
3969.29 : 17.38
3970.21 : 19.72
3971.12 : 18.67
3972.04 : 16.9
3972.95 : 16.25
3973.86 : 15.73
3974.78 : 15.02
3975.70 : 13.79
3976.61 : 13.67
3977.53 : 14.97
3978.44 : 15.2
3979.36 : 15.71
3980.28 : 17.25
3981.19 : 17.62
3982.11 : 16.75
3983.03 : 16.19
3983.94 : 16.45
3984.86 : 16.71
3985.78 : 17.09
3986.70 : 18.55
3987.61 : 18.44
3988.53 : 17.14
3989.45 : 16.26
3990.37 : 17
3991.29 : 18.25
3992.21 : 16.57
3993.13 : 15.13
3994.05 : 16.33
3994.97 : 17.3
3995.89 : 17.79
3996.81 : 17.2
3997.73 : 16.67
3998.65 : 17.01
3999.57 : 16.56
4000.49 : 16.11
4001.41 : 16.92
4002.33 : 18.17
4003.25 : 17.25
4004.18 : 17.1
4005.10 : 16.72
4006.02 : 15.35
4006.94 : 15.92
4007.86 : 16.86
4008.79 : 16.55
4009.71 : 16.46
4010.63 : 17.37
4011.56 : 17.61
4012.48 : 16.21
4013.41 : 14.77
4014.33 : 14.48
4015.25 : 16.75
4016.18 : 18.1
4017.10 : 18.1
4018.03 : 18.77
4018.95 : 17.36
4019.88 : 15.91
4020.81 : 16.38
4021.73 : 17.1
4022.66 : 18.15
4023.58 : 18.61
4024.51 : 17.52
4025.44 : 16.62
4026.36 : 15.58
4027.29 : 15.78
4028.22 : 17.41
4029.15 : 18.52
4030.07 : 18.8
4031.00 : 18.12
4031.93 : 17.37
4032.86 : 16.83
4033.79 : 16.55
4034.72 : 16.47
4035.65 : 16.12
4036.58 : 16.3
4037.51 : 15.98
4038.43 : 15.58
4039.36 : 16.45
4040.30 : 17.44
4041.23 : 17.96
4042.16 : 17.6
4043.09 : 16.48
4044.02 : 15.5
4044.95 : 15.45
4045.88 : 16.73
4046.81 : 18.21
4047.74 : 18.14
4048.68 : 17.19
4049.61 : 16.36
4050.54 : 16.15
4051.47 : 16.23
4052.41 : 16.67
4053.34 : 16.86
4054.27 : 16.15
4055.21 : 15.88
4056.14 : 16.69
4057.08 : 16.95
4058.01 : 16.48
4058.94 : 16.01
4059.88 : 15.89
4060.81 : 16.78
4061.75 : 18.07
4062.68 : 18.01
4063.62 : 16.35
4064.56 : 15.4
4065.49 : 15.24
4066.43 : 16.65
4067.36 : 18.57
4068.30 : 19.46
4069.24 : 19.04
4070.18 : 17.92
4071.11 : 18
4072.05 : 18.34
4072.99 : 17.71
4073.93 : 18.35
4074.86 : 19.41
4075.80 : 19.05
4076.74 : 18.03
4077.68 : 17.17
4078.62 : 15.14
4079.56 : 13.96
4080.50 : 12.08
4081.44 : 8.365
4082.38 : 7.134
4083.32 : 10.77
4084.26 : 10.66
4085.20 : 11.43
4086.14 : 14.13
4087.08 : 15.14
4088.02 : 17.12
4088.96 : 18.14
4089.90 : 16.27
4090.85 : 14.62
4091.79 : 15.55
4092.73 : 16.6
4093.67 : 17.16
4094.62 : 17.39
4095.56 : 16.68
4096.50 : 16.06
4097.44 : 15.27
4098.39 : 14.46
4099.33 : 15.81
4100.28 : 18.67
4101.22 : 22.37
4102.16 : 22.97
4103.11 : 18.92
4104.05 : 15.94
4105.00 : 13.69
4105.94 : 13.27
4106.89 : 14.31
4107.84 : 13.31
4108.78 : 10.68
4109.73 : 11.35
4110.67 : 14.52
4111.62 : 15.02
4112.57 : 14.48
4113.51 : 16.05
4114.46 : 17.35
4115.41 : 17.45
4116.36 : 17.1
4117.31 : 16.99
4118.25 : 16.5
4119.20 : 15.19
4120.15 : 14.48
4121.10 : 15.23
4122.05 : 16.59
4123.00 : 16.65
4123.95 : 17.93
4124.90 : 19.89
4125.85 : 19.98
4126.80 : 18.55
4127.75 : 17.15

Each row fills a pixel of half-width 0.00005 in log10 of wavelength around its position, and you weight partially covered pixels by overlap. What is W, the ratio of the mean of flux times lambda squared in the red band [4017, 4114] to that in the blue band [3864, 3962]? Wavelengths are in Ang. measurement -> 1.03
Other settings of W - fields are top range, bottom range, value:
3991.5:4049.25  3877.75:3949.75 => 1.05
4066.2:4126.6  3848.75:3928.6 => 1.03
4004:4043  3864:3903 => 1.09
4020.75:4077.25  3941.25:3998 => 1.06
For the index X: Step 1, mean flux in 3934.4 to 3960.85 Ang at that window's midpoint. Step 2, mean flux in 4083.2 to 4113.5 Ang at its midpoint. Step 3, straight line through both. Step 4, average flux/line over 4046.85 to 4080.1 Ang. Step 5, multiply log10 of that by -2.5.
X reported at -0.08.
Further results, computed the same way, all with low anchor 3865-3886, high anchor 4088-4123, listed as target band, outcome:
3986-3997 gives -0.057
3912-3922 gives -0.129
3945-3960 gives -0.090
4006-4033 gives -0.051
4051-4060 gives -0.017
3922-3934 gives -0.029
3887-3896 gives -0.015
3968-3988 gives -0.012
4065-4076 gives -0.128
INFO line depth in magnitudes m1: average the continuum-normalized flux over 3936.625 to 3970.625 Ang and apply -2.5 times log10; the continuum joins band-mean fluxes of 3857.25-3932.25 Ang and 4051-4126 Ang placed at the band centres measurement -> -0.015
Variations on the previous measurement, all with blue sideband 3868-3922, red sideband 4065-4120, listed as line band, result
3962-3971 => 0.03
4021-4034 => -0.07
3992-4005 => -0.03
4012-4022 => -0.03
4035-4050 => -0.04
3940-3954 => -0.10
